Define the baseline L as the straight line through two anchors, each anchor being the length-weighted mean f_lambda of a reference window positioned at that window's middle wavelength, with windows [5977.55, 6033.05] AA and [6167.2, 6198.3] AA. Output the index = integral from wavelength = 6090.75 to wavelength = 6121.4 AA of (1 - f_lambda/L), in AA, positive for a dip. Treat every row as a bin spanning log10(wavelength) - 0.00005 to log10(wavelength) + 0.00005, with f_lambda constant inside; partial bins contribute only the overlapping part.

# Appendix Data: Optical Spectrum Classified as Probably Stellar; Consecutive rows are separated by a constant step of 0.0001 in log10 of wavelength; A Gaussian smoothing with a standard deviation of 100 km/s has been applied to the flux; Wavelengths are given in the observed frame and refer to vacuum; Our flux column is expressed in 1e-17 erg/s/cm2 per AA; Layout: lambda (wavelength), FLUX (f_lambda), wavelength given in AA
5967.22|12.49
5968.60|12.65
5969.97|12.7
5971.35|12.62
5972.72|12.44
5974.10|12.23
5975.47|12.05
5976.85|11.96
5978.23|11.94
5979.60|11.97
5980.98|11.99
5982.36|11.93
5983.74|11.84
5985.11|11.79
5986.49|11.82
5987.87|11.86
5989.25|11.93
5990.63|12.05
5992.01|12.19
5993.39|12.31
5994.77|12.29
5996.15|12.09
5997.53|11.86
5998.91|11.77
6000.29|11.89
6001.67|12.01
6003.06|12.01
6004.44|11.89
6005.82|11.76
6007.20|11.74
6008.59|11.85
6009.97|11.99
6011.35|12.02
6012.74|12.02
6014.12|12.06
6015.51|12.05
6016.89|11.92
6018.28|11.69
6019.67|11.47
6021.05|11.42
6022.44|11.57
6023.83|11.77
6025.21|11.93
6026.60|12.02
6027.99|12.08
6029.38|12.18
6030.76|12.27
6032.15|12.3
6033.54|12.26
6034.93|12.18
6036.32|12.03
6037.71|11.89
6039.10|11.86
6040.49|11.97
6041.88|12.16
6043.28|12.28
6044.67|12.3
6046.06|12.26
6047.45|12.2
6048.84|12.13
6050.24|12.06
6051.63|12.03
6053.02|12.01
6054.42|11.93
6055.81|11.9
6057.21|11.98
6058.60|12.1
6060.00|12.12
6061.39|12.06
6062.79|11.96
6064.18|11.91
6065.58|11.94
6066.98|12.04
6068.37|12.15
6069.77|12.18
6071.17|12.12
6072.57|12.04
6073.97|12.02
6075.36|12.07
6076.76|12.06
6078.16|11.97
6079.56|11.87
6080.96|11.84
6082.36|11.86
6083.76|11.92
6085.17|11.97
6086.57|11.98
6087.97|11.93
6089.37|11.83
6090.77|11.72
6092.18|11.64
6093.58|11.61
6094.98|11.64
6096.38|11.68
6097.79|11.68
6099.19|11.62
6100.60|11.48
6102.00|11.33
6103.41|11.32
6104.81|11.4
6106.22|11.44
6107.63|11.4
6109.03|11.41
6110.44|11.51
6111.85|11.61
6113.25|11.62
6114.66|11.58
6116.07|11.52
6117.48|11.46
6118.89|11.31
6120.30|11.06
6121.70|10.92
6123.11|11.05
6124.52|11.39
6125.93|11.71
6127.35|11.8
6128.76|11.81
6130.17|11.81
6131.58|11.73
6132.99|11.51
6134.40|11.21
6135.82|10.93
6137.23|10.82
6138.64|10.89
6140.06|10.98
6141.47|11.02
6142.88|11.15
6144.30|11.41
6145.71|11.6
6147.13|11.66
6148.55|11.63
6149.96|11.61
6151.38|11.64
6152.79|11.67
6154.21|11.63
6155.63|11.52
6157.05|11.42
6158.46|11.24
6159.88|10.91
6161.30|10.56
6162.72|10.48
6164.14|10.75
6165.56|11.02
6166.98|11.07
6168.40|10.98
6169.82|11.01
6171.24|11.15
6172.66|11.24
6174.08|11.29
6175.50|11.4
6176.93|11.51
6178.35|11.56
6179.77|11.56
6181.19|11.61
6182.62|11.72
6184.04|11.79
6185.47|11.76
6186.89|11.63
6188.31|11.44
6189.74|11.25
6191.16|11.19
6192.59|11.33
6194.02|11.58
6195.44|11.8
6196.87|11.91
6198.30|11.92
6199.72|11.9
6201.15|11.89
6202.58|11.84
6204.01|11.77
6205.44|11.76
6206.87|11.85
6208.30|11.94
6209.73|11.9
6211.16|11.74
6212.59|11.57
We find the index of 0.5 AA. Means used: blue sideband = 11.9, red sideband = 11.5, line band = 11.5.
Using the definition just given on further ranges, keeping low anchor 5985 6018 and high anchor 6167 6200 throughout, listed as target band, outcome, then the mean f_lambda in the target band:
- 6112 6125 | 0.4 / 11.3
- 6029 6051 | -0.5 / 12.1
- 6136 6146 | 0.4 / 11.1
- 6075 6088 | -0.2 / 11.9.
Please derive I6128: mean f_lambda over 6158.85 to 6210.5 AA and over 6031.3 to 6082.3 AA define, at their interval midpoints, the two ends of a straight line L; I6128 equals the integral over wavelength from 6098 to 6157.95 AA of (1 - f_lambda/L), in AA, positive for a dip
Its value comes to 1.5 AA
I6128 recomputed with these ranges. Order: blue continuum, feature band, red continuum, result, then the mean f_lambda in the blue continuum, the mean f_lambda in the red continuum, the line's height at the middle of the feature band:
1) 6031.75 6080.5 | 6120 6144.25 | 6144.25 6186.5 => 0.6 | 12.1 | 11.3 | 11.6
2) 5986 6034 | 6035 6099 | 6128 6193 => -1.4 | 12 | 11.3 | 11.7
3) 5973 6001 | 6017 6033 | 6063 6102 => 0.1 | 12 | 11.9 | 11.9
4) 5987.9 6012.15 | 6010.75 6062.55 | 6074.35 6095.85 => -0.4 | 12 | 11.9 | 11.9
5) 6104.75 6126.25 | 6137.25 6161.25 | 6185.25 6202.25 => 0.3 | 11.4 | 11.6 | 11.5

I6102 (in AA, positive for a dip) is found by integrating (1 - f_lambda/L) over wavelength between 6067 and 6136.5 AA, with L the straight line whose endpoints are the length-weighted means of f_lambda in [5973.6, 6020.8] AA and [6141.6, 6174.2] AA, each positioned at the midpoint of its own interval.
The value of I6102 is -1.0 AA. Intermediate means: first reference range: 11.9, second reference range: 11.2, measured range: 11.7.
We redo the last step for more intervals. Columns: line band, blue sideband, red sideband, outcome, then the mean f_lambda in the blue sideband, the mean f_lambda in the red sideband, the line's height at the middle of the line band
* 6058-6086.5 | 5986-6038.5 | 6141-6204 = -0.61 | 12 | 11.4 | 11.8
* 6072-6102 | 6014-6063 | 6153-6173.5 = -0.43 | 12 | 11.1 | 11.7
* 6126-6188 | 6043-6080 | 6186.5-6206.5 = 2.27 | 12.1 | 11.7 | 11.8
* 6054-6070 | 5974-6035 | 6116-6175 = -0.47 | 12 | 11.3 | 11.7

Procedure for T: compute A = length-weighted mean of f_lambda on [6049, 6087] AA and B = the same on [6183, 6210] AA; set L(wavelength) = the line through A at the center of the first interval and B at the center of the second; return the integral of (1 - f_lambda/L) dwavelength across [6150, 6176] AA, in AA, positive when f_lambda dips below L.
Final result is 1.34 AA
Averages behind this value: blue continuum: 12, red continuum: 11.7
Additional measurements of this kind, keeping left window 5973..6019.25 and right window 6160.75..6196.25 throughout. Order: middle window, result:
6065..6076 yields -0.4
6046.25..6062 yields -0.4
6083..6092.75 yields -0.2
